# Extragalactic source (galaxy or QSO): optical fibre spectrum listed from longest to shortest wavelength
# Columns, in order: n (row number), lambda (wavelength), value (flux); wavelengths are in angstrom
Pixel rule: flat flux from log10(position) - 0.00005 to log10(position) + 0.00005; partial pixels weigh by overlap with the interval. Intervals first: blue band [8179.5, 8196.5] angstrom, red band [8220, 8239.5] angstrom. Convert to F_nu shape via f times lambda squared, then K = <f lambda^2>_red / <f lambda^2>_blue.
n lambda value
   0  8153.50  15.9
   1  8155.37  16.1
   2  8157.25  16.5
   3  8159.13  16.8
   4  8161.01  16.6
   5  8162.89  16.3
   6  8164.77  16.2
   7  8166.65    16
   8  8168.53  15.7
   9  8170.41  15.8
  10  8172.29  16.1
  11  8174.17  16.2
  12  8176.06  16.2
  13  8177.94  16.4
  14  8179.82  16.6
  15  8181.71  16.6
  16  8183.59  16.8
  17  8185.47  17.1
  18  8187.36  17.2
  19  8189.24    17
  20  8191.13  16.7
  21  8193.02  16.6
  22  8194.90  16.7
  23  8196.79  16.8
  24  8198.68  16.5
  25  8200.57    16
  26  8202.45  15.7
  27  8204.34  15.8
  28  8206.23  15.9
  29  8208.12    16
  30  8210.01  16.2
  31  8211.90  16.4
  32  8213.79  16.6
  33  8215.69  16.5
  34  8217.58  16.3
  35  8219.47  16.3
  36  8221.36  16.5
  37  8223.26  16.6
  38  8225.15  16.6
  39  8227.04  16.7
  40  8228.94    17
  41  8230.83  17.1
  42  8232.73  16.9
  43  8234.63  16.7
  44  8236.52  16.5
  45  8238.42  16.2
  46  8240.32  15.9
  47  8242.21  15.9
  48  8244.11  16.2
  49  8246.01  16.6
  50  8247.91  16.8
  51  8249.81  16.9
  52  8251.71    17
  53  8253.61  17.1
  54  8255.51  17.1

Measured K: 1.0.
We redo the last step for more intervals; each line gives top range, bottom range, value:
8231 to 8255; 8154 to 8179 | 1.04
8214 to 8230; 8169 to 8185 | 1.02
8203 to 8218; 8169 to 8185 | 1.00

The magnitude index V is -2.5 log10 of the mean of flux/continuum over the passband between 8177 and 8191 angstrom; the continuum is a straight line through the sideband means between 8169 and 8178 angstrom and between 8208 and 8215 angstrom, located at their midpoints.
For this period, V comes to -0.04 mag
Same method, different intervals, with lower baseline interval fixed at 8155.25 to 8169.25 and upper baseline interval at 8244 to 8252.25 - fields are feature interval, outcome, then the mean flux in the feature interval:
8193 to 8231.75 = 0.01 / 16.4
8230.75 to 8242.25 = 0.01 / 16.5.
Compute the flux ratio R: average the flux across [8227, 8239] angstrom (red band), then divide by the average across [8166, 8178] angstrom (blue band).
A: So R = 1.04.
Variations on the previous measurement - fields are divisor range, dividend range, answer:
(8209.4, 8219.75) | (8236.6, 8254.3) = 1.01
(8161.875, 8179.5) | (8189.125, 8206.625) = 1.01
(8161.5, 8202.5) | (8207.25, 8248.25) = 1.00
